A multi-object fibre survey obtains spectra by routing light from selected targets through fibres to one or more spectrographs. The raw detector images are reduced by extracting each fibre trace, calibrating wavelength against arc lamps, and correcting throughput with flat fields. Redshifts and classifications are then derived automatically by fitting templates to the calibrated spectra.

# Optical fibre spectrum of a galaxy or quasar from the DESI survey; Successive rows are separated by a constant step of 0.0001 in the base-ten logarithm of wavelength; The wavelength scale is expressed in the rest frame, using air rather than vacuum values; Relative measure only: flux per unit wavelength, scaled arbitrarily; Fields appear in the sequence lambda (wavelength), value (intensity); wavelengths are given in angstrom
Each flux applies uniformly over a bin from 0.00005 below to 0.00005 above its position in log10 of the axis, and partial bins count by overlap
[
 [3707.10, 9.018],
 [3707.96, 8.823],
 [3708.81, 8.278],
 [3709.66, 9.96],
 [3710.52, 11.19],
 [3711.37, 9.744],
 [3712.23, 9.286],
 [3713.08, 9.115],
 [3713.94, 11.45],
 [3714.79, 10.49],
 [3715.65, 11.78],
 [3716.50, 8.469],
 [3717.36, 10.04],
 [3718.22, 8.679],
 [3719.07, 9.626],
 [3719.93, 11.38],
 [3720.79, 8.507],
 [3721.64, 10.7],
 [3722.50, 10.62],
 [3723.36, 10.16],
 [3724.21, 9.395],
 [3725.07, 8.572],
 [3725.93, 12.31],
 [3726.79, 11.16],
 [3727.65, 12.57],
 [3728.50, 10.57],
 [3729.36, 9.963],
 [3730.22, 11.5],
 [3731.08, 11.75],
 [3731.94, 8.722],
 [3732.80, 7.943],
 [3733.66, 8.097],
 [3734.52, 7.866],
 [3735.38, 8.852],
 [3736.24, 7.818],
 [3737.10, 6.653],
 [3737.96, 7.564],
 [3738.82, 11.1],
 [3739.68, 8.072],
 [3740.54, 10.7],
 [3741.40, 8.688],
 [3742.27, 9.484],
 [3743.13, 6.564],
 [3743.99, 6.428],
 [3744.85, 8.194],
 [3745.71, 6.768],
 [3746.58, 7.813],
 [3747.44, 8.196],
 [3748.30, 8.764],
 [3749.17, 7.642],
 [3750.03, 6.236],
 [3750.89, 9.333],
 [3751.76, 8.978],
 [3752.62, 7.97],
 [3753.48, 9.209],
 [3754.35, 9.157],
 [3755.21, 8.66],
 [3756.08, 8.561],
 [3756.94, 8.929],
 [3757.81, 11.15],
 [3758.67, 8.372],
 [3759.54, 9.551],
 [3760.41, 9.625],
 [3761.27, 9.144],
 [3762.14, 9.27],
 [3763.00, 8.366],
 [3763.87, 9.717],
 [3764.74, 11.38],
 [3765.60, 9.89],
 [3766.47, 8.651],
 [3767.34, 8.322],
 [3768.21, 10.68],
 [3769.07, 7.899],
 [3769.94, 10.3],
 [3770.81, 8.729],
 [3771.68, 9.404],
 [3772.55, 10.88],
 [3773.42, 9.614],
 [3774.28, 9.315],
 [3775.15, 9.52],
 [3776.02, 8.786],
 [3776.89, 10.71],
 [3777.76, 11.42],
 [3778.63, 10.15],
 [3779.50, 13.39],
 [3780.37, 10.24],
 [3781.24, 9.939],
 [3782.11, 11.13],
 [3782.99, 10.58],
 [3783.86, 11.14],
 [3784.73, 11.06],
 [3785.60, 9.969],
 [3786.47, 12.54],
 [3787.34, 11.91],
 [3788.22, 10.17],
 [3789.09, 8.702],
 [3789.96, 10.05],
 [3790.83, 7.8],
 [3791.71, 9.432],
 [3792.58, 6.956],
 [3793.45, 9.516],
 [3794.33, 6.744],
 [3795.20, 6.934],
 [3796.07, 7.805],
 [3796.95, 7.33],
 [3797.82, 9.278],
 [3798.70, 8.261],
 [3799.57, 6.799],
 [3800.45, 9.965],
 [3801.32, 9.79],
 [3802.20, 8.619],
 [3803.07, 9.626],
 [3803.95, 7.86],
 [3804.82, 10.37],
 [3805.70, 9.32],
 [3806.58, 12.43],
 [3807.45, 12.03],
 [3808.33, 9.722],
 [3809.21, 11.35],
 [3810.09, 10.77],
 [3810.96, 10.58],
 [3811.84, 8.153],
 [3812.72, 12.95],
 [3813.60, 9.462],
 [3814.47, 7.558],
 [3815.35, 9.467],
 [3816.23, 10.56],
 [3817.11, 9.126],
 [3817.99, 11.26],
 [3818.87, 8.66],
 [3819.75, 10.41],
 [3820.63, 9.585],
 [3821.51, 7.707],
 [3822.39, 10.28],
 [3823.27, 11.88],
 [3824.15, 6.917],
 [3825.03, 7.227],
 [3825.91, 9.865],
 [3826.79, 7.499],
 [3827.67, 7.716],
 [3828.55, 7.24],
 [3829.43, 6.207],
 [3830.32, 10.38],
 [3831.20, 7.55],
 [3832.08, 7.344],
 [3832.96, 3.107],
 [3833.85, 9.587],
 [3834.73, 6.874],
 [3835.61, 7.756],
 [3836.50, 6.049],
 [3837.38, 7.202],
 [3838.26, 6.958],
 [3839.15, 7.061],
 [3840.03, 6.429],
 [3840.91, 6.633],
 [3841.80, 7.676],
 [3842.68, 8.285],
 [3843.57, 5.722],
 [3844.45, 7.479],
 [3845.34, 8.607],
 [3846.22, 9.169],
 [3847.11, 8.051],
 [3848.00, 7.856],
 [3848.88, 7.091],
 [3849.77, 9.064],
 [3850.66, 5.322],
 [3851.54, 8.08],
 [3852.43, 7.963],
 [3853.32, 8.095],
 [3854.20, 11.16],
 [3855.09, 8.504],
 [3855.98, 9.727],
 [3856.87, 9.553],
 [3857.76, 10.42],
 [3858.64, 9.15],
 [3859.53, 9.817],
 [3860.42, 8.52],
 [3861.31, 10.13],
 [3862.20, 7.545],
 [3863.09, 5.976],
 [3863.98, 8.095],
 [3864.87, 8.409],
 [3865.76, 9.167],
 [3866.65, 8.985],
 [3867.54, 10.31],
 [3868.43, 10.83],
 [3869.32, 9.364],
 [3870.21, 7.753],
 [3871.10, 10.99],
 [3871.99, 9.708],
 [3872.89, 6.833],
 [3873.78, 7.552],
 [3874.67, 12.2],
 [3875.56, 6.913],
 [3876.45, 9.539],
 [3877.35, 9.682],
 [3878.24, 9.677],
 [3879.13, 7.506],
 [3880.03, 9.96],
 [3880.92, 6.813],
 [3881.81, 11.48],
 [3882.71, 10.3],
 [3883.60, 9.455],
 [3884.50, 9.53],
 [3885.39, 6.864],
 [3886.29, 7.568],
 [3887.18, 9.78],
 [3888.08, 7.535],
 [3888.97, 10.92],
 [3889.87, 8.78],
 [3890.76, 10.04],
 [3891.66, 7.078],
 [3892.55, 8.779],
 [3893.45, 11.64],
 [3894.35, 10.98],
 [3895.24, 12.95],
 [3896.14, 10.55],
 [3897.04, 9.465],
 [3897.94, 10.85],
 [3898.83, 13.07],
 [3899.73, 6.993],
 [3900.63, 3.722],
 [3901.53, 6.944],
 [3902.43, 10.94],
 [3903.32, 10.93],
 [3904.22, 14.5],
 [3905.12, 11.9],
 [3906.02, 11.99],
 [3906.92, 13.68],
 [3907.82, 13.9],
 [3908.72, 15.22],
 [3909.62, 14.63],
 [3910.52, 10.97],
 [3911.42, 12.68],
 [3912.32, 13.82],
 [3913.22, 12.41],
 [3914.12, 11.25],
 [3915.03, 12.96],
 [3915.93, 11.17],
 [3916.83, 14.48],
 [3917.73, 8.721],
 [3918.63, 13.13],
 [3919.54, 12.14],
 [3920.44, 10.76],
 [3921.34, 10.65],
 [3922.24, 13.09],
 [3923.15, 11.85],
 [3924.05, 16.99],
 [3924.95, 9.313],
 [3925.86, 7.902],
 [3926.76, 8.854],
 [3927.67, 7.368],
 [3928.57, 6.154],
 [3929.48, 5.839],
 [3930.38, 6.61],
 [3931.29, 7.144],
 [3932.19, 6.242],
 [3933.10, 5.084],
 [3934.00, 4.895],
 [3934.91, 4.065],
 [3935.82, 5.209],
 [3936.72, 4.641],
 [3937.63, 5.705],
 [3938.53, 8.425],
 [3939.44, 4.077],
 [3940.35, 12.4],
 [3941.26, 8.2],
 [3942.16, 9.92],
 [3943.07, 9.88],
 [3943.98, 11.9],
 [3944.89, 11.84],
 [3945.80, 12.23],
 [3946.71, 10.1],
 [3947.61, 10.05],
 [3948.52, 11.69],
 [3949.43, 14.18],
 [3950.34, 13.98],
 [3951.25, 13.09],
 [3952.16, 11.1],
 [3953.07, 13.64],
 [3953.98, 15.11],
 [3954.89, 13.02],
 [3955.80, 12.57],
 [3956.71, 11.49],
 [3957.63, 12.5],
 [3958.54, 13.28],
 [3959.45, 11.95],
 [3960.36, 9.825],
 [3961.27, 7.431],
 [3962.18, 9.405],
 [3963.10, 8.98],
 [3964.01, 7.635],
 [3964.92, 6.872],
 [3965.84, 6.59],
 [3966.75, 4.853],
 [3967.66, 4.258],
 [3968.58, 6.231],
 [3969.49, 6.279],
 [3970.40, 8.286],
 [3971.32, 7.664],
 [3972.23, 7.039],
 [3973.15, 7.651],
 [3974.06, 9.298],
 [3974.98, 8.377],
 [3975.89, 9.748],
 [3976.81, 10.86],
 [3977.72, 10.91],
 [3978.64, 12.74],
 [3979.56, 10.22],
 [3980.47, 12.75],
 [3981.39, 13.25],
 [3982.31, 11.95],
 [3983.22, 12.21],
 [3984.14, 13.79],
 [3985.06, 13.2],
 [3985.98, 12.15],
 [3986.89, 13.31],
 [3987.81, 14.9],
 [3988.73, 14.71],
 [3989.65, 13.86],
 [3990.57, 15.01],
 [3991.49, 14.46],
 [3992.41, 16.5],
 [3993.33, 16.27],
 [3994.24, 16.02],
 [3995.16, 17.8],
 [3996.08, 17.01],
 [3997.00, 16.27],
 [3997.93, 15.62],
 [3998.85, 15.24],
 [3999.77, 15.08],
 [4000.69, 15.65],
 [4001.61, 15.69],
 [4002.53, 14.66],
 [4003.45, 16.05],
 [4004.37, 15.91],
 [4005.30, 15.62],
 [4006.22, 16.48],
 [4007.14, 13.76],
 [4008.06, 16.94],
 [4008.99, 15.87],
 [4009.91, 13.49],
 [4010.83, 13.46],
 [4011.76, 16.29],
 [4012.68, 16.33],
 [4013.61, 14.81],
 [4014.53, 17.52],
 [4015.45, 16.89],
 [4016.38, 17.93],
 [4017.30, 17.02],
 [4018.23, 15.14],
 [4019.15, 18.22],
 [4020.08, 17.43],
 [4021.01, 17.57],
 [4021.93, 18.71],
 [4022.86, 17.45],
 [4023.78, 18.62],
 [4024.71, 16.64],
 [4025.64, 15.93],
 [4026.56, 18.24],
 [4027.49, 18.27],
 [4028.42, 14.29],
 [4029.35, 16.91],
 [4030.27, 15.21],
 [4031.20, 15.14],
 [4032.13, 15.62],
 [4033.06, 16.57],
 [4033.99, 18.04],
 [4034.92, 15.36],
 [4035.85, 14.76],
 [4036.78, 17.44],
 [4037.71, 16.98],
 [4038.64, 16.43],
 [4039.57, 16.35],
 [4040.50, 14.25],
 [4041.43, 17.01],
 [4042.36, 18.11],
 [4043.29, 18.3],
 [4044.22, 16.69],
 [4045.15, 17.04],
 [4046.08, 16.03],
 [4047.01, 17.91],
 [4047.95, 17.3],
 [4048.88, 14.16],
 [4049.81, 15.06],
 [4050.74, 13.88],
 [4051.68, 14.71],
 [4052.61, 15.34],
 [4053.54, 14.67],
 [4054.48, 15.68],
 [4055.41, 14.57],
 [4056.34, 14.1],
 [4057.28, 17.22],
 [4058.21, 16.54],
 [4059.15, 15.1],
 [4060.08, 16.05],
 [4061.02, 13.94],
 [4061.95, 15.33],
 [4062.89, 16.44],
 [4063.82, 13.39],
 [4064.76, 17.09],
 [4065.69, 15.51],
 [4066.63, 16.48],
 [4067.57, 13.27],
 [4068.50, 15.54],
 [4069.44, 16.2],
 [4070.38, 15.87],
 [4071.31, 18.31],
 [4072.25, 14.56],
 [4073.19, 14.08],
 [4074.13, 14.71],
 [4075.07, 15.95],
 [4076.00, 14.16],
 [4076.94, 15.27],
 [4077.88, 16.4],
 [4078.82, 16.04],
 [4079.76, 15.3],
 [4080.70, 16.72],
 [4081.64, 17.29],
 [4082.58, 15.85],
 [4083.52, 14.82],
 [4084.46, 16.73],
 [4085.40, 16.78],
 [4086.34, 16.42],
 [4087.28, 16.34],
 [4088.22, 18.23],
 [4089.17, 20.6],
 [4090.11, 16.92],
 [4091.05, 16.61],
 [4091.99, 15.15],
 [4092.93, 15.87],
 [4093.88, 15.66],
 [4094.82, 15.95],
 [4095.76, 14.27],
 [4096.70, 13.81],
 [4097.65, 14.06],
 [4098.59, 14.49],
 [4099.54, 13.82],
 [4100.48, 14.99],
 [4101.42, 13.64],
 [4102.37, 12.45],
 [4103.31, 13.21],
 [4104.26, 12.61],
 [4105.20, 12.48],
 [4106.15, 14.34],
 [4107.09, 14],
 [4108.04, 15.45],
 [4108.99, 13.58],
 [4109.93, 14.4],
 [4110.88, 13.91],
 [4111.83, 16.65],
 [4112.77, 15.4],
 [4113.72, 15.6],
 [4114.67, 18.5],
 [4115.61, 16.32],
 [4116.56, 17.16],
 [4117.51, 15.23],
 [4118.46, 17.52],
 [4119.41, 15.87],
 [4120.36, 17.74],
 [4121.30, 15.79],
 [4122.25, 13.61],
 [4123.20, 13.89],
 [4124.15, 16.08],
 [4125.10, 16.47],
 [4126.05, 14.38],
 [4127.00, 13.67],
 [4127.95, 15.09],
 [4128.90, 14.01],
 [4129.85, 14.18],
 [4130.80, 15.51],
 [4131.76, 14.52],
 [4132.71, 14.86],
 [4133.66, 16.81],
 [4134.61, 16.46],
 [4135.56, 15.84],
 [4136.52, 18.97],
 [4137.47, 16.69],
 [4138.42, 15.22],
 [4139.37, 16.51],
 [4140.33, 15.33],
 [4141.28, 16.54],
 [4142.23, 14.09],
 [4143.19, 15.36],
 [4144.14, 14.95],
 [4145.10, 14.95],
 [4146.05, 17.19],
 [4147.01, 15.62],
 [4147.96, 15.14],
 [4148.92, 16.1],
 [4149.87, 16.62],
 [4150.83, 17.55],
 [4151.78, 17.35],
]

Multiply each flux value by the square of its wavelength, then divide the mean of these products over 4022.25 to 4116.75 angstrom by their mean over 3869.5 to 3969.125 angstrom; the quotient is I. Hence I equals 1.7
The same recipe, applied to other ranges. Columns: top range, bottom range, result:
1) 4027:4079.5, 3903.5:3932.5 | 1.51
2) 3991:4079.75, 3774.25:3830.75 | 1.89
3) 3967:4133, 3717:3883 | 1.89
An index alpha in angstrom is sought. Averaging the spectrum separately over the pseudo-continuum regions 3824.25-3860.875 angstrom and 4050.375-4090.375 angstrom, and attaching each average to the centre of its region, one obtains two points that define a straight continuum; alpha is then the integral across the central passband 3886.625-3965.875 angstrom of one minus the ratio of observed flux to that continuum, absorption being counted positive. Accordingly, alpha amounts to 3.3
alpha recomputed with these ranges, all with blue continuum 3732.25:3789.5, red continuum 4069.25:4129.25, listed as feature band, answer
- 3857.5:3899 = 7.6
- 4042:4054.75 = -1.4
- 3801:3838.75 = 5.0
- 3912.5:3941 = 7.4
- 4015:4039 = -4.6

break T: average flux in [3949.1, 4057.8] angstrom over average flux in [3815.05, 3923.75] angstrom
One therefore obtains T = 1.50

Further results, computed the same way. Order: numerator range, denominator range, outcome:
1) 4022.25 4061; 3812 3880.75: 1.90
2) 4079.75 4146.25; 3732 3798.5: 1.70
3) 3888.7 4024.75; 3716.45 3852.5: 1.31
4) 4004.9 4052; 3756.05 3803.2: 1.72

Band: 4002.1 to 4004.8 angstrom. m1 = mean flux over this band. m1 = 15.6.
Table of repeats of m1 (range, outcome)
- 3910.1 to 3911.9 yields 11.9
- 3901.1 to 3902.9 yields 9.03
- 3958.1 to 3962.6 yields 10.4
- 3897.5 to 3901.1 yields 8.65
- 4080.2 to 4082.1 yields 17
